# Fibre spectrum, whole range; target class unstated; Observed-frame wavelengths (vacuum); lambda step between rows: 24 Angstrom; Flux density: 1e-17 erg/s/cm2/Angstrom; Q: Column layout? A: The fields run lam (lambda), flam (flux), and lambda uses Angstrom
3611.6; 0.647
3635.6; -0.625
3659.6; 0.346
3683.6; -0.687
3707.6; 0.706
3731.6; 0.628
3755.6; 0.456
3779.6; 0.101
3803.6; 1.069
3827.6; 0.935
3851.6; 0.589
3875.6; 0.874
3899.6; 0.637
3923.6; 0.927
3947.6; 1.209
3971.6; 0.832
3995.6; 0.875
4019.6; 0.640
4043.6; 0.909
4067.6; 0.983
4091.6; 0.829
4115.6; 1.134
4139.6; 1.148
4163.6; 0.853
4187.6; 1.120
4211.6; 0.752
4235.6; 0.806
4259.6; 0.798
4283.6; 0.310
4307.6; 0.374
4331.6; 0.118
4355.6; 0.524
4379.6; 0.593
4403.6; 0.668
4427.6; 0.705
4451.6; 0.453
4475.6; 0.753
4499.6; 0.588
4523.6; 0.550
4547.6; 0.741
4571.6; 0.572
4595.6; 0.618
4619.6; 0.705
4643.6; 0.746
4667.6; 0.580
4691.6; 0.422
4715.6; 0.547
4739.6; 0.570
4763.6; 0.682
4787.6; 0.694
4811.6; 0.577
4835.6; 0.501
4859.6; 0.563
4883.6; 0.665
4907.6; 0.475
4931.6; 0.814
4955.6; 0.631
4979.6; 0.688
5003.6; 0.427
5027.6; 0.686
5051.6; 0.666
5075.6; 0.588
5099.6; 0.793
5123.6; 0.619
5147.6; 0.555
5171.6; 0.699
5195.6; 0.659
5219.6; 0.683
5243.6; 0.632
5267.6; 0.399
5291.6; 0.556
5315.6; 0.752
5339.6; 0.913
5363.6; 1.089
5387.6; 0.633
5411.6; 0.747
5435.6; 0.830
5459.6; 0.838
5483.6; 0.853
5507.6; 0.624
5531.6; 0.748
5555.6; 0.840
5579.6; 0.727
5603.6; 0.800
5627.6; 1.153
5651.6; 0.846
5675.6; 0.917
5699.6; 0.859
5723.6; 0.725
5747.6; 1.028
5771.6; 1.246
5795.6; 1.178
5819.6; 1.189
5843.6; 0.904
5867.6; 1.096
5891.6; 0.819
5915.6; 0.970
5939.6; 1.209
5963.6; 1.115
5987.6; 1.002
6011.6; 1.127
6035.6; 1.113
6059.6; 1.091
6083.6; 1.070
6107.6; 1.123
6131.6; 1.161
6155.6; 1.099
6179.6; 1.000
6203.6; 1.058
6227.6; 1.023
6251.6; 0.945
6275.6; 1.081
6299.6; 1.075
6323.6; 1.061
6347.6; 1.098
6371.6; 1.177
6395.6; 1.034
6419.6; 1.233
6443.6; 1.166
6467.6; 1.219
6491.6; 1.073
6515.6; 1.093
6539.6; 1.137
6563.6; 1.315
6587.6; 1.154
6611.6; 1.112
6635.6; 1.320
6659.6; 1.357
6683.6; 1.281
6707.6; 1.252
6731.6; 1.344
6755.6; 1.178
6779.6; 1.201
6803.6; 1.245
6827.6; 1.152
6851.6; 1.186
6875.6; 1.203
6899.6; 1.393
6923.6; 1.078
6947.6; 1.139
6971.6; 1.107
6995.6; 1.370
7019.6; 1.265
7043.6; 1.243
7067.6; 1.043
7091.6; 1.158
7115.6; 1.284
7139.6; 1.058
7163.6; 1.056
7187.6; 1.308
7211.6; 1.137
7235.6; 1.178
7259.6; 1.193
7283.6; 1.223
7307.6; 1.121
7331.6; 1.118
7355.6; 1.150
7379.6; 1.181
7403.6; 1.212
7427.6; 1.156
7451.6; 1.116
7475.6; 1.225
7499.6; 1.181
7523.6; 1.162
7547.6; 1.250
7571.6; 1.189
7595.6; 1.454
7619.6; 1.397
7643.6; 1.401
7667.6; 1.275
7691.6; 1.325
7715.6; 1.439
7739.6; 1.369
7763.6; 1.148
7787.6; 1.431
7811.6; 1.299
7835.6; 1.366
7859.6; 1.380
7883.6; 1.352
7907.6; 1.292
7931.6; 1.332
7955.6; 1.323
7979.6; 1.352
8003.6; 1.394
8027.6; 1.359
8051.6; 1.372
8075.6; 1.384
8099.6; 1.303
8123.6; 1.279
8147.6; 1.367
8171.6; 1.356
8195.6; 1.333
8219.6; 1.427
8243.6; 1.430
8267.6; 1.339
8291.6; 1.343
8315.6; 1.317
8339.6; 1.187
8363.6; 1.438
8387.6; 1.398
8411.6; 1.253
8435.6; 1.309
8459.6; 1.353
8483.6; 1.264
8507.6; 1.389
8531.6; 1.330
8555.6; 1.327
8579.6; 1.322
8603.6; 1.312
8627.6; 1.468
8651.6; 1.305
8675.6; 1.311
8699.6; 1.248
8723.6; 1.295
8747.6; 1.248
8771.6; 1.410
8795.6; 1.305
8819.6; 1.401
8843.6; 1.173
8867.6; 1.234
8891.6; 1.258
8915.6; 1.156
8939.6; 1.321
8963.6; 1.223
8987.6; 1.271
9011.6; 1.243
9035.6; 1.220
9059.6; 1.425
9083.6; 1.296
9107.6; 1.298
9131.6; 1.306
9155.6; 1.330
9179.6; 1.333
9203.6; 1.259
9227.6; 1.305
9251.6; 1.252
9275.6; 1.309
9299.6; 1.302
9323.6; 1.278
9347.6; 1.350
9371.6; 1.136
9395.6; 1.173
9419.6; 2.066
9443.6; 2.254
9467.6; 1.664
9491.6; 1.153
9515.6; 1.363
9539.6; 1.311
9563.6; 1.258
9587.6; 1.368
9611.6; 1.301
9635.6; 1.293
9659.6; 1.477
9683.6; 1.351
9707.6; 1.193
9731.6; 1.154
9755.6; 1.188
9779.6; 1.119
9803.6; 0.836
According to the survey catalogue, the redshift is 0.44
